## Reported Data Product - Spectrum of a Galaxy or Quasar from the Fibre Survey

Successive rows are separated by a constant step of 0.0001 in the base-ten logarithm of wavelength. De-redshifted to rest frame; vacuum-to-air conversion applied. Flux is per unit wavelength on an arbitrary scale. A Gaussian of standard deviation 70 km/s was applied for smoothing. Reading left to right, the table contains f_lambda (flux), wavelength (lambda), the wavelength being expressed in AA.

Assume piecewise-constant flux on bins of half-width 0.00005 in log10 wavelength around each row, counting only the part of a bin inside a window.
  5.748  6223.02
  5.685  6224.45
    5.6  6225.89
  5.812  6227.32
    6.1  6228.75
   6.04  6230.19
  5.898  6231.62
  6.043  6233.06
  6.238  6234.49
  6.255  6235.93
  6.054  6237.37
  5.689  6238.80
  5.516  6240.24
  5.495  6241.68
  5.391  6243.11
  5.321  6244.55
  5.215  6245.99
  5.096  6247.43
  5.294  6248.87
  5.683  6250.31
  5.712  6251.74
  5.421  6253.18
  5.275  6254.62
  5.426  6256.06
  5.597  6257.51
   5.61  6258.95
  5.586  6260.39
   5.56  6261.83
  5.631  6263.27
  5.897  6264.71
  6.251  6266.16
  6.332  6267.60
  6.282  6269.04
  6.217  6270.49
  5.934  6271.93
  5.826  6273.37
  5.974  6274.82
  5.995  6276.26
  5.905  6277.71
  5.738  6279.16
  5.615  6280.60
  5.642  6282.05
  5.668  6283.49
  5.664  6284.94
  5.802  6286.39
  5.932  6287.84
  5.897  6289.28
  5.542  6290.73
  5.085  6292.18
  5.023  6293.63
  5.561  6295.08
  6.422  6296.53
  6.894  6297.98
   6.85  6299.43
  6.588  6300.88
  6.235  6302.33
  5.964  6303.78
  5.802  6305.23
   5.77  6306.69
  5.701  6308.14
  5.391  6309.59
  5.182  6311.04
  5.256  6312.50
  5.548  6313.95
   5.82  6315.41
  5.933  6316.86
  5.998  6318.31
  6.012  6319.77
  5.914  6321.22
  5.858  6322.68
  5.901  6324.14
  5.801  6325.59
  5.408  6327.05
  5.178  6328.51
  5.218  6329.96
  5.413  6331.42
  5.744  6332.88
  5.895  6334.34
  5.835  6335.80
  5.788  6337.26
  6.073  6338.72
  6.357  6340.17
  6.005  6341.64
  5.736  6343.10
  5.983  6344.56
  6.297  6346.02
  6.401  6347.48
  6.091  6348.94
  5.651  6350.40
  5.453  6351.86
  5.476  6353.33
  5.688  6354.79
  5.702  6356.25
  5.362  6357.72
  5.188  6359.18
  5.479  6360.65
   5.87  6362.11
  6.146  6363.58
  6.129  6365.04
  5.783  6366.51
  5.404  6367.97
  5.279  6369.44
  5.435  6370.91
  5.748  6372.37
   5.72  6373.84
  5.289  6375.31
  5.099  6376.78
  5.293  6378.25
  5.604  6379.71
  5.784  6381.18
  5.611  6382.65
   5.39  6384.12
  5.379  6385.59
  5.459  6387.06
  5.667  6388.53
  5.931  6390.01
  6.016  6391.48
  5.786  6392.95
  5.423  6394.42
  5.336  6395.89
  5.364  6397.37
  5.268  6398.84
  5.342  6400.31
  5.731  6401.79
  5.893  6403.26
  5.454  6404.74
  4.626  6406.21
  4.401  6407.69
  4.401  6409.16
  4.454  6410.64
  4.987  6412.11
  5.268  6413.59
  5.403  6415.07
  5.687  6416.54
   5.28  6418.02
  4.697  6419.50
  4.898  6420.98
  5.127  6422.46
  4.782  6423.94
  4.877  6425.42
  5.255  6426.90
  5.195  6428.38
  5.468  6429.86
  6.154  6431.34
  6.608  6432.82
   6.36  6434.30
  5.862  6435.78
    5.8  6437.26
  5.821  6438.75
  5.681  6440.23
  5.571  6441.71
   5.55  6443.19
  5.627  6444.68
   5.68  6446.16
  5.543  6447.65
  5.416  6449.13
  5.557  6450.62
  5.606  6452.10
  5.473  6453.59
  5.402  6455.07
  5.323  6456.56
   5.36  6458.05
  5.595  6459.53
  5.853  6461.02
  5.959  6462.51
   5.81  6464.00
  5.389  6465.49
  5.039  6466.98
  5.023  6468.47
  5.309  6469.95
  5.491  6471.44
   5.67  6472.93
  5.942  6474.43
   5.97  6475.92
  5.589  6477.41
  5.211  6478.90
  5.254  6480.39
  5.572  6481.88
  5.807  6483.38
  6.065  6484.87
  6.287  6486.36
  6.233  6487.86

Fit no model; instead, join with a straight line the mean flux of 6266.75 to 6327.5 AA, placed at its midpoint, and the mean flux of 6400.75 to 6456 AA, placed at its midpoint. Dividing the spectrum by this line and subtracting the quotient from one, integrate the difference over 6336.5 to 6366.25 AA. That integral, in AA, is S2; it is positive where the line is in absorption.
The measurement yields -0.9 AA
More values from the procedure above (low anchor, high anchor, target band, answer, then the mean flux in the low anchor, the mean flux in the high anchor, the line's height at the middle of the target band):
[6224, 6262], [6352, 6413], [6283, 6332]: -1.90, 5.65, 5.45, 5.56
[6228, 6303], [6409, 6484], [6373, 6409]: 0.89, 5.81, 5.47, 5.57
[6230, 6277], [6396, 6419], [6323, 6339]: -0.58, 5.75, 5.17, 5.46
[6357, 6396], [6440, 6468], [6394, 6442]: 1.85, 5.58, 5.54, 5.56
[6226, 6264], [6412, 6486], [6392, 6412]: 1.31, 5.65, 5.53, 5.56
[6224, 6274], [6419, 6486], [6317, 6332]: -0.03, 5.74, 5.55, 5.67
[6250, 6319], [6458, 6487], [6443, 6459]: 0.38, 5.81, 5.61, 5.64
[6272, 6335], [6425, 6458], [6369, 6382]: 0.51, 5.78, 5.63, 5.7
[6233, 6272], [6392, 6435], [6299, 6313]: -0.73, 5.71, 5.3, 5.57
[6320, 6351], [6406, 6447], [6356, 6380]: 0.46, 5.84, 5.35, 5.66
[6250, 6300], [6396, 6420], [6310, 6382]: -3.16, 5.81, 5.15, 5.46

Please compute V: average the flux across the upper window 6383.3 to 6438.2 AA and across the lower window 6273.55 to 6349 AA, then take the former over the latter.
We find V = 0.9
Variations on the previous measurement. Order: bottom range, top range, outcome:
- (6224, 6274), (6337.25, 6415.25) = 0.97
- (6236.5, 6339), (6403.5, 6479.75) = 0.94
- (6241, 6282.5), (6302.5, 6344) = 1.01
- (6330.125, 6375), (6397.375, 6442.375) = 0.93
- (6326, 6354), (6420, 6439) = 0.96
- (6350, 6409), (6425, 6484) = 1.02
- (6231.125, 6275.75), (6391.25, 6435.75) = 0.93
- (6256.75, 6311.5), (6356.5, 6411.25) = 0.93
